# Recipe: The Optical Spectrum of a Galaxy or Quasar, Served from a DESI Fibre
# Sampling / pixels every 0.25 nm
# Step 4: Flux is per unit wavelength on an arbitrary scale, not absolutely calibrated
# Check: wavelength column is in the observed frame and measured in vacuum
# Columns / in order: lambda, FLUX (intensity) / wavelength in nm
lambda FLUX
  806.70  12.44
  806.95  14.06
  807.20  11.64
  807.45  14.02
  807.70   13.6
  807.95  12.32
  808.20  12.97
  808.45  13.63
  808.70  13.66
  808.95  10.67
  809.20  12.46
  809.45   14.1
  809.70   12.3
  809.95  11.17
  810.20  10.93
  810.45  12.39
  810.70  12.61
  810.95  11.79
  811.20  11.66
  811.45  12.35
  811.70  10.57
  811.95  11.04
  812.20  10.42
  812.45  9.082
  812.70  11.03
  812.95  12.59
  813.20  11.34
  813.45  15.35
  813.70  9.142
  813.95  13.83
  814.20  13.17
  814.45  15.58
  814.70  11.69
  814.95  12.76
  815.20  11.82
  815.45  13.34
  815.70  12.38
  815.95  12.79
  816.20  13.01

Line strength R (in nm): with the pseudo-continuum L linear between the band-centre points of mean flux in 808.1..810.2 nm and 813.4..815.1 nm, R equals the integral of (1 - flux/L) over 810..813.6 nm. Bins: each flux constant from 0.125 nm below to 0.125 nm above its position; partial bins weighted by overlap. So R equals 0.32 nm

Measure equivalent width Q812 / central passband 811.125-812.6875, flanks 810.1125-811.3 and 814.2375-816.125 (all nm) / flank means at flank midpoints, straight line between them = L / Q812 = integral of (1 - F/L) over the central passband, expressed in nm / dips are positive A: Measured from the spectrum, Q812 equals 0.17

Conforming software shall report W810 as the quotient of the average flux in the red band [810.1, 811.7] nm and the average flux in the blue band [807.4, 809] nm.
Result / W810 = 0.91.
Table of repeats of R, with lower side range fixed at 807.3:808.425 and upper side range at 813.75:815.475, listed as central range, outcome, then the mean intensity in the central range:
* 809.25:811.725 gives 0.20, 12.1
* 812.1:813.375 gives 0.19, 11.1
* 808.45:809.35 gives 0.05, 12.5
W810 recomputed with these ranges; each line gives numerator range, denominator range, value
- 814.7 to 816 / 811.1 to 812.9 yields 1.14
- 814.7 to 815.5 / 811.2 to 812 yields 1.09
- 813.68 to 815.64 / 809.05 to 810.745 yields 1.05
